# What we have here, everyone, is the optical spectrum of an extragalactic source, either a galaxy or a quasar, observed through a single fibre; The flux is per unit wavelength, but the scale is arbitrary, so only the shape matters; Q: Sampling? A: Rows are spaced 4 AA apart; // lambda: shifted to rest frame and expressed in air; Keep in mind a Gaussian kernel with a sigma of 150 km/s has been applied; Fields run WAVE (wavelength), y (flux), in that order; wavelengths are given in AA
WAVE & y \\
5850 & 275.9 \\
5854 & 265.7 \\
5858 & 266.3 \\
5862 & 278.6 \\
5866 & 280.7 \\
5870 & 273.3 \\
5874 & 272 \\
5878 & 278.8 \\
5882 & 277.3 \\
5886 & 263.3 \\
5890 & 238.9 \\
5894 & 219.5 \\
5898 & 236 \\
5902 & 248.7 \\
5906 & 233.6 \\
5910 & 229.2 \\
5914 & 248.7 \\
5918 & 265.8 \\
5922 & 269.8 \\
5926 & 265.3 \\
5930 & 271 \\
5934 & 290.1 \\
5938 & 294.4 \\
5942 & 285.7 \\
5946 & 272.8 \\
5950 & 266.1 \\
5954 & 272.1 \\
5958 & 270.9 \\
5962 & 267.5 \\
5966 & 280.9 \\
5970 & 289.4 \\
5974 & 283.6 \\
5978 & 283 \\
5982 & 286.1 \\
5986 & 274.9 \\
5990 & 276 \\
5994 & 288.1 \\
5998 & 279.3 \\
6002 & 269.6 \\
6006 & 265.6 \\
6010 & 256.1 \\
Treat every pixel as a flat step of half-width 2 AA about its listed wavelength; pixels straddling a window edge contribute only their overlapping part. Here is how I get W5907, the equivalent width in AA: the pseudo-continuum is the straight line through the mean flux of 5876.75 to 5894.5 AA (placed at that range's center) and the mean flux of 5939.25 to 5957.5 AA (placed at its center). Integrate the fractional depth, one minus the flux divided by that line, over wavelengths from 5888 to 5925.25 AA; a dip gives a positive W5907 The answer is 2.74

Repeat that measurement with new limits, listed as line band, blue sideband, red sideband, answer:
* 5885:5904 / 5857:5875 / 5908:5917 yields 1.09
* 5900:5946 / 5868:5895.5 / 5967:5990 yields 1.07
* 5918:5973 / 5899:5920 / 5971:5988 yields -2.60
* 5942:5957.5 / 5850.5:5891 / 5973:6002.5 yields 0.27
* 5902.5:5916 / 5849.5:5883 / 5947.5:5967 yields 1.69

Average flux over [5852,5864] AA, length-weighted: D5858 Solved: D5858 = 270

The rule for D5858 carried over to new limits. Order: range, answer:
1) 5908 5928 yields 256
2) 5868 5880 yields 275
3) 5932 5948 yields 286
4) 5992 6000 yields 284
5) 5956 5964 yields 269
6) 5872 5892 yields 266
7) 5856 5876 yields 274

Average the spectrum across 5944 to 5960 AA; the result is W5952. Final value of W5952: 270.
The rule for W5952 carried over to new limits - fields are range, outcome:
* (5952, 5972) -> 276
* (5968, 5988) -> 283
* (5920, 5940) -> 278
